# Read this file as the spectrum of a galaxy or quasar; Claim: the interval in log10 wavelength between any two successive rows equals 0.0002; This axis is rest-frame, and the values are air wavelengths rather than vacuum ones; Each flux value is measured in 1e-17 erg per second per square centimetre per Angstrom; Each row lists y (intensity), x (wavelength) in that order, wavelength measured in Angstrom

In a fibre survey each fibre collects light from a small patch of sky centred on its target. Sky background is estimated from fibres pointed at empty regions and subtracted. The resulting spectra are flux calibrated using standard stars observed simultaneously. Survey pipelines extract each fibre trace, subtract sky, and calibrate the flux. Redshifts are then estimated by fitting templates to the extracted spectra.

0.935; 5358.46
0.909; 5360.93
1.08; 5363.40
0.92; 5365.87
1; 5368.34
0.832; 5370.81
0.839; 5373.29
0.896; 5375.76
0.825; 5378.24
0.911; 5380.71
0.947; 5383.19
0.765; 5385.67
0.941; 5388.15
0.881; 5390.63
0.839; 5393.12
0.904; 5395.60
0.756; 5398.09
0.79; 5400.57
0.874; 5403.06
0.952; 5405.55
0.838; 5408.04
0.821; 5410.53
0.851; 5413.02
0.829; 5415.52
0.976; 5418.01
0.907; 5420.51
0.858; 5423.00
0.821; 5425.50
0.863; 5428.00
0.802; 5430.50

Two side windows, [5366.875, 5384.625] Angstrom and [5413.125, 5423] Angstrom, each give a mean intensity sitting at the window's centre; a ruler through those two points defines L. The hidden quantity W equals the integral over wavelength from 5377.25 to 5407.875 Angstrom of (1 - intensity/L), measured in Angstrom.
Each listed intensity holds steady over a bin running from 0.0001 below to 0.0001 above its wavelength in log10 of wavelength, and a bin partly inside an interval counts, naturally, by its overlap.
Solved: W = 0.94 Angstrom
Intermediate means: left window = 0.892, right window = 0.892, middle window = 0.865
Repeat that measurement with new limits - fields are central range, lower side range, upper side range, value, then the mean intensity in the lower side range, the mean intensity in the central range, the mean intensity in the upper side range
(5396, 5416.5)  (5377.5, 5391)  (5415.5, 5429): 0.90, 0.881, 0.841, 0.88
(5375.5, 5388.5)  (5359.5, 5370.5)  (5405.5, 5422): 0.81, 0.965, 0.876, 0.877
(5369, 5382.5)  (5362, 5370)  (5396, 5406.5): 1.12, 0.99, 0.87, 0.845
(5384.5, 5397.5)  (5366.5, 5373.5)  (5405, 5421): 0.41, 0.9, 0.861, 0.878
